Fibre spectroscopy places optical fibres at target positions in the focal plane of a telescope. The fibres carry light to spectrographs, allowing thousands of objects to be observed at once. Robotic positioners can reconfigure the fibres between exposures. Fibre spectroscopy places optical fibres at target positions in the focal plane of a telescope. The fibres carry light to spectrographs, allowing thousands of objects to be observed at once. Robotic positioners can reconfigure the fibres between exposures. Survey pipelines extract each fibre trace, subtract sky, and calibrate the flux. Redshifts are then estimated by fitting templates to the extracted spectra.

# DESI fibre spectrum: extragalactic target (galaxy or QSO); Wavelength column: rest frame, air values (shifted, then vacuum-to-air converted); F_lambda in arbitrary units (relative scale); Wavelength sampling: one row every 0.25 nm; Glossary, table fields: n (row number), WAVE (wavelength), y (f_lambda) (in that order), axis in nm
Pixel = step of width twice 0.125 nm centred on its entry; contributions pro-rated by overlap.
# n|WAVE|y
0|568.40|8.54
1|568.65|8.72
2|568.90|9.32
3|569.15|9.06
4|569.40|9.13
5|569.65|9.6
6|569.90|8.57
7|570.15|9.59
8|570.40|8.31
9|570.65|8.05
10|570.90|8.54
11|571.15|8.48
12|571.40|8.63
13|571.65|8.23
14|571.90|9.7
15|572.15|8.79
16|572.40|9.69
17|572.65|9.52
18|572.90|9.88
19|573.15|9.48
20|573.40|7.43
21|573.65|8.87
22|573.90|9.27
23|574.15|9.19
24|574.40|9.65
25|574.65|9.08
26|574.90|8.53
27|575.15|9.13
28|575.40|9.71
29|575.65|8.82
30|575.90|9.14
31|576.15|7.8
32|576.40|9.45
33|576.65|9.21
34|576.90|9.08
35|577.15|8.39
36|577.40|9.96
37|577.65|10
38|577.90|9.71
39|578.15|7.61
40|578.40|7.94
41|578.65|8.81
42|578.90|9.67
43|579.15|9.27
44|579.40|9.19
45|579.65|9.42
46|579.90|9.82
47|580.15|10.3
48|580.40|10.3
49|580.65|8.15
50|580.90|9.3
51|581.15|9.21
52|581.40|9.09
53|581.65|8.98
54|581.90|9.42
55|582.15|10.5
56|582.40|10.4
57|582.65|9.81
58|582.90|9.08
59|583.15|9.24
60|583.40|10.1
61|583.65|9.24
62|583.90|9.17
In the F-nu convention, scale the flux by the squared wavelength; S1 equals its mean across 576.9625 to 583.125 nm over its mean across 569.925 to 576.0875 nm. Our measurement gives 1.1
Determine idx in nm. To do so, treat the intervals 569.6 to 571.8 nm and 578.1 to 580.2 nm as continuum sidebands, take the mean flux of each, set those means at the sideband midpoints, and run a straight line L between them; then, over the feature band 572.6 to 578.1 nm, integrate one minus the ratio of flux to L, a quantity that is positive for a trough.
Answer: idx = -0.132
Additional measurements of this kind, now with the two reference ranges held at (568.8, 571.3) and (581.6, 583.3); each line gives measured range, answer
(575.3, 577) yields 0.04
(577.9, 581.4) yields 0.12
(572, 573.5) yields -0.02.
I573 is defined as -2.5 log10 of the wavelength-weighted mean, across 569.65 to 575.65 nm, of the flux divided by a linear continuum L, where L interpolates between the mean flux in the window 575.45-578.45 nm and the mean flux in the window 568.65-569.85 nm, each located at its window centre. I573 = 0.01 mag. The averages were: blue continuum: 9.18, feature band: 8.98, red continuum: 8.97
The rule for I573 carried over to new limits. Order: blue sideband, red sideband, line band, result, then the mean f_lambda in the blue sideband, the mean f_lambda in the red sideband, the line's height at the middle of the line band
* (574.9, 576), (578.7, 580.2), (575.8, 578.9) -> 0.04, 9.13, 9.54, 9.32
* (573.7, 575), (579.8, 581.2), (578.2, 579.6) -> 0.06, 9.14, 9.52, 9.42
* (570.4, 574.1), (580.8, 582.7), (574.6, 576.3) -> 0.03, 8.88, 9.58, 9.12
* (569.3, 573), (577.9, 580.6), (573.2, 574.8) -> 0.02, 8.97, 9.22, 9.06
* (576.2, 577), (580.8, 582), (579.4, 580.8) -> -0.04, 9.12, 9.19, 9.17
